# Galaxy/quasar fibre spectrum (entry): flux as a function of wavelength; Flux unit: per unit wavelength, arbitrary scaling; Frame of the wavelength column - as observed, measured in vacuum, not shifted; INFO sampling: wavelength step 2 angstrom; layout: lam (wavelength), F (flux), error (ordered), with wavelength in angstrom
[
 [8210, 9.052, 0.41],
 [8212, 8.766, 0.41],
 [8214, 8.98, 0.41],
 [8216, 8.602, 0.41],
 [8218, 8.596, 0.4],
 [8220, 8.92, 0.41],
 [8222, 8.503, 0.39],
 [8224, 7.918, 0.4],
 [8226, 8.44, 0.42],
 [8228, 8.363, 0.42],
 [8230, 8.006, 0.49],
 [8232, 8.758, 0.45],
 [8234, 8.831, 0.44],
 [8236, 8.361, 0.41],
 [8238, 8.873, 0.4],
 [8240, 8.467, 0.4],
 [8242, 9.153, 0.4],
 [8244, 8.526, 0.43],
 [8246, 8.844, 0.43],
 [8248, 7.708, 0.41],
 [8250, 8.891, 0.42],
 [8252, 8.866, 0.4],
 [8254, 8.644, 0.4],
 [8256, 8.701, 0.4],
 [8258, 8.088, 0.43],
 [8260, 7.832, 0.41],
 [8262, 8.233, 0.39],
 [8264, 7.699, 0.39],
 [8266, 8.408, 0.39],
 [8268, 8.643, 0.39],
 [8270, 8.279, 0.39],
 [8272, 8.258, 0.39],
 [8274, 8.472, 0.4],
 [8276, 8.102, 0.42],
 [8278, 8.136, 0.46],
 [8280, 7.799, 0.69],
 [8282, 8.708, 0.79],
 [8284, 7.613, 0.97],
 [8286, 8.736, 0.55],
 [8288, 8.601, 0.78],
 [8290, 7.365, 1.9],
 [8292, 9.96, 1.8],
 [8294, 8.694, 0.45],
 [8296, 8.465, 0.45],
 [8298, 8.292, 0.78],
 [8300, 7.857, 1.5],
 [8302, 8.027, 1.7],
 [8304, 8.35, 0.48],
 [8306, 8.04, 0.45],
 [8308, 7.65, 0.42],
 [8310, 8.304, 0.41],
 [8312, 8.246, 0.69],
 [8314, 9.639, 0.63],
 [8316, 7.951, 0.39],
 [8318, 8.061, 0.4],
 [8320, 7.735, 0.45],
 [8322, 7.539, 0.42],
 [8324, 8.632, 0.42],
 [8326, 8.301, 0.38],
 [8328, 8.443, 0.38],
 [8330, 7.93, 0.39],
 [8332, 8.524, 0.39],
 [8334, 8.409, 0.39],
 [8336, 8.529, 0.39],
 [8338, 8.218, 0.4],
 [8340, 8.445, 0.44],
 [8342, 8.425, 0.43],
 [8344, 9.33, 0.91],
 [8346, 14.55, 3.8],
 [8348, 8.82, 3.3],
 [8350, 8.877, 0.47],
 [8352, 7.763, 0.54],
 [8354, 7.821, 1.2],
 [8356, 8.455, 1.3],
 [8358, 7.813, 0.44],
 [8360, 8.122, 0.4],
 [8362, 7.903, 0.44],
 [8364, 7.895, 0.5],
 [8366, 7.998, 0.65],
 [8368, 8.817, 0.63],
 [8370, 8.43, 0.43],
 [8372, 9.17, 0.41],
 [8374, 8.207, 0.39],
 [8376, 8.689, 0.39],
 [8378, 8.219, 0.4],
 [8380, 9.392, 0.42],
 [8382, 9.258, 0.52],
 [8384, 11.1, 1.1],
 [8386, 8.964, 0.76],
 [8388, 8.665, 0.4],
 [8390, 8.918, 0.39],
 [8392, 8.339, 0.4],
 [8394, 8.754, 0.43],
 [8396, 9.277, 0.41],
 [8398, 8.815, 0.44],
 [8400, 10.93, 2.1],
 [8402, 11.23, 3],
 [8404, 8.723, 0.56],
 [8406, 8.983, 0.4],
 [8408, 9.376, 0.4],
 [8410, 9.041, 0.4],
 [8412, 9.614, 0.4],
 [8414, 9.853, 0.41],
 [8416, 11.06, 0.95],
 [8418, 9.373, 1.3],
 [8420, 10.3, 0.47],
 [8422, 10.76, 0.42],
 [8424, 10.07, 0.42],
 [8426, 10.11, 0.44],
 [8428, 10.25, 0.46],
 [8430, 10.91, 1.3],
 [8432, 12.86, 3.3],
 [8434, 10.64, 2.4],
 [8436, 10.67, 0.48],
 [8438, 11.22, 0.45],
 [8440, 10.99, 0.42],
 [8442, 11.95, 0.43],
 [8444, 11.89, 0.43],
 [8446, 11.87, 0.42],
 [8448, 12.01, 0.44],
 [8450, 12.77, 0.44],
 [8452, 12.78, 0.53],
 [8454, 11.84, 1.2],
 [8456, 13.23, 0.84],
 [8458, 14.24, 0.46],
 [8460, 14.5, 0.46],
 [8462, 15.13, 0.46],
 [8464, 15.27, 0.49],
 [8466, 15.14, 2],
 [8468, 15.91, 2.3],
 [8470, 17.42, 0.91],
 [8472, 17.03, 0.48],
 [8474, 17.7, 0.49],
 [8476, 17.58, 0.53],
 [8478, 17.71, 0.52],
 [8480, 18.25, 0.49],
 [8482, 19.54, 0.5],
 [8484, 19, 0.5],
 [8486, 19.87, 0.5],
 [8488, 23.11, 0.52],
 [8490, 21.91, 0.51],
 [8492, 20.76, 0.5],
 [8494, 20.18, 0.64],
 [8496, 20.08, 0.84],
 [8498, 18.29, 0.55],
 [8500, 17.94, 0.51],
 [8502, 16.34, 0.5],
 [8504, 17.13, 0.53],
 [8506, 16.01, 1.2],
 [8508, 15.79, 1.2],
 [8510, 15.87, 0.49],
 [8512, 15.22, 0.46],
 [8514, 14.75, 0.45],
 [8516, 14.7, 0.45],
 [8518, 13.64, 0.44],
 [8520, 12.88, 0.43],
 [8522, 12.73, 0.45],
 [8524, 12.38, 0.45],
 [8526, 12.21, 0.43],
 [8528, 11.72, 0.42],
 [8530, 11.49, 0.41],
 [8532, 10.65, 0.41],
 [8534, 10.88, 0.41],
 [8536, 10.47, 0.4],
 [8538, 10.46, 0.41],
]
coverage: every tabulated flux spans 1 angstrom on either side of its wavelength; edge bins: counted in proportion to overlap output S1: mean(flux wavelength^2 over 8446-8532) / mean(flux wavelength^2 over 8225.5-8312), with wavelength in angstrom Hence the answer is 2.00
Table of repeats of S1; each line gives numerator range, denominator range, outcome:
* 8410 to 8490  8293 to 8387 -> 1.65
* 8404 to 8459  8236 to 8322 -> 1.37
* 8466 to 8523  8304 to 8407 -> 2.06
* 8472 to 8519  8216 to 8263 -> 2.23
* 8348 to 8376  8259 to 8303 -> 1.02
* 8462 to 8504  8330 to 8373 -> 2.18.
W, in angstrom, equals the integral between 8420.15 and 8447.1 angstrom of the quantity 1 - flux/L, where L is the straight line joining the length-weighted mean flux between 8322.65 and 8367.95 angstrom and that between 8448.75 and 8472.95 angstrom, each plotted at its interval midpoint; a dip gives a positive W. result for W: 4.3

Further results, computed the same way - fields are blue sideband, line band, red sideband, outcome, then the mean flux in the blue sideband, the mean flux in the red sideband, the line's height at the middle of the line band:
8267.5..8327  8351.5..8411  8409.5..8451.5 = 6.60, 8.28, 10.9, 9.94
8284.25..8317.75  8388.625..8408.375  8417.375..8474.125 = 3.41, 8.36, 12.7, 11.3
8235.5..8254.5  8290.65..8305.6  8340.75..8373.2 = 0.38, 8.64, 8.76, 8.7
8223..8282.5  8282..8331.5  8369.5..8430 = 2.92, 8.4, 9.49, 8.8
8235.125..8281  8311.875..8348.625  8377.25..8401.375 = 0.58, 8.39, 9.26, 8.87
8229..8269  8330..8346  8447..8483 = 3.48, 8.48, 15.4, 11.3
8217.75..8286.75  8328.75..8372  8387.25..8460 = 4.76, 8.41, 10.7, 9.71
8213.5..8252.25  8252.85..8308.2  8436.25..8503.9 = 9.77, 8.57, 16.1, 10.1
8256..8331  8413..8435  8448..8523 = 5.23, 8.25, 16.5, 13.8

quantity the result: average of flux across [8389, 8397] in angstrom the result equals 8.82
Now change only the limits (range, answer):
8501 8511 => 16.2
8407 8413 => 9.34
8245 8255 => 8.59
